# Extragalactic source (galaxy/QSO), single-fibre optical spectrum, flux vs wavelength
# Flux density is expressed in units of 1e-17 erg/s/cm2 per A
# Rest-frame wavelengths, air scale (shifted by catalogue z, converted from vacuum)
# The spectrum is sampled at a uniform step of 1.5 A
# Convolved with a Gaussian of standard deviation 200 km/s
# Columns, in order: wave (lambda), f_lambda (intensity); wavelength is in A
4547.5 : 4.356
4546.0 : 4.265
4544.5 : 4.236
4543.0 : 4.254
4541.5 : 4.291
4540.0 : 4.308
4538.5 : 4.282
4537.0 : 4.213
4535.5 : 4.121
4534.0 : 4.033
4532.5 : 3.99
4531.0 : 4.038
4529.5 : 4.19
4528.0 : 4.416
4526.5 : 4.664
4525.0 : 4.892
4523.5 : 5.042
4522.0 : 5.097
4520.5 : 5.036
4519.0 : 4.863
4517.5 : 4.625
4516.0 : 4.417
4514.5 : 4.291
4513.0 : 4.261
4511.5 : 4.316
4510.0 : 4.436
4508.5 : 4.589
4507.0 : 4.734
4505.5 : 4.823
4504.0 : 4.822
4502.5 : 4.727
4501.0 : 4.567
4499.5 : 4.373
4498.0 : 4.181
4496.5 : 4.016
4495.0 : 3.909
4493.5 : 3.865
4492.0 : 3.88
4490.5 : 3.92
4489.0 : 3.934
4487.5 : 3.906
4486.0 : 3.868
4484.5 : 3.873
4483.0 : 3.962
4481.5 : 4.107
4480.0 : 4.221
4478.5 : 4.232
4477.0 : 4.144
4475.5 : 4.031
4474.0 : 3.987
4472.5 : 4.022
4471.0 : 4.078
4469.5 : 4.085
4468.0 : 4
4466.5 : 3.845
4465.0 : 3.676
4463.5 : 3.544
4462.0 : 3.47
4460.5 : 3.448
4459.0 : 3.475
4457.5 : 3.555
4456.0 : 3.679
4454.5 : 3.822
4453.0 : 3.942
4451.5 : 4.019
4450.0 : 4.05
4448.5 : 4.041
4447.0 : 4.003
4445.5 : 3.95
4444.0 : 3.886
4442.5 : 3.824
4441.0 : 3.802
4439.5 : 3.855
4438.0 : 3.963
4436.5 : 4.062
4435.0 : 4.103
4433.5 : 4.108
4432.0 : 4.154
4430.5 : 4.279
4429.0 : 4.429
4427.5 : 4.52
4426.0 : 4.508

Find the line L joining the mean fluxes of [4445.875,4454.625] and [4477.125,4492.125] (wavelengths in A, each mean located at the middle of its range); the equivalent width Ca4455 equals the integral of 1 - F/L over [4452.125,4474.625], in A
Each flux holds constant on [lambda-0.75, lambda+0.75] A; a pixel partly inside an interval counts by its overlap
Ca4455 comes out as 1.2 A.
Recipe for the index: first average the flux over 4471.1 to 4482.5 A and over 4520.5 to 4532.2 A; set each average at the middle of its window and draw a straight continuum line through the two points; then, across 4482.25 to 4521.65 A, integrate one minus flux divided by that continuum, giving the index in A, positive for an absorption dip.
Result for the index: 0.43 A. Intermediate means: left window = 4.1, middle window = 4.32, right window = 4.62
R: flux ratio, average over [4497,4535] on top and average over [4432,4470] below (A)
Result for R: 1.18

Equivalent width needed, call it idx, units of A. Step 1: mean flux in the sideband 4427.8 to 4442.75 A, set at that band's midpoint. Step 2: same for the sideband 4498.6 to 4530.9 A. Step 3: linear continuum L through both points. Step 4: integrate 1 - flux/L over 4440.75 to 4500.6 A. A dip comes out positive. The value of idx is 5.50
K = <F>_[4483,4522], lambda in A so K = 4.34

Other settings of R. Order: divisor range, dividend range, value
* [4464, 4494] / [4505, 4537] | 1.13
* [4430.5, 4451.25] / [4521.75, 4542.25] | 1.10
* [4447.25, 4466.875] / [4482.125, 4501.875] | 1.08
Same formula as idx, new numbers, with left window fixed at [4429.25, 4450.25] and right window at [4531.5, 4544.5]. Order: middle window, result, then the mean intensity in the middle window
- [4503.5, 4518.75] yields -1.5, 4.54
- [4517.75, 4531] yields -1.8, 4.73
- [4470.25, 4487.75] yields 0.2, 4.04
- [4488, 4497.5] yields 0.4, 3.93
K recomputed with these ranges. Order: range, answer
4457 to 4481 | 3.87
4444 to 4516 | 4.06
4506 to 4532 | 4.58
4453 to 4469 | 3.67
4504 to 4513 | 4.57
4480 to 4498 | 3.95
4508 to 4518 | 4.41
